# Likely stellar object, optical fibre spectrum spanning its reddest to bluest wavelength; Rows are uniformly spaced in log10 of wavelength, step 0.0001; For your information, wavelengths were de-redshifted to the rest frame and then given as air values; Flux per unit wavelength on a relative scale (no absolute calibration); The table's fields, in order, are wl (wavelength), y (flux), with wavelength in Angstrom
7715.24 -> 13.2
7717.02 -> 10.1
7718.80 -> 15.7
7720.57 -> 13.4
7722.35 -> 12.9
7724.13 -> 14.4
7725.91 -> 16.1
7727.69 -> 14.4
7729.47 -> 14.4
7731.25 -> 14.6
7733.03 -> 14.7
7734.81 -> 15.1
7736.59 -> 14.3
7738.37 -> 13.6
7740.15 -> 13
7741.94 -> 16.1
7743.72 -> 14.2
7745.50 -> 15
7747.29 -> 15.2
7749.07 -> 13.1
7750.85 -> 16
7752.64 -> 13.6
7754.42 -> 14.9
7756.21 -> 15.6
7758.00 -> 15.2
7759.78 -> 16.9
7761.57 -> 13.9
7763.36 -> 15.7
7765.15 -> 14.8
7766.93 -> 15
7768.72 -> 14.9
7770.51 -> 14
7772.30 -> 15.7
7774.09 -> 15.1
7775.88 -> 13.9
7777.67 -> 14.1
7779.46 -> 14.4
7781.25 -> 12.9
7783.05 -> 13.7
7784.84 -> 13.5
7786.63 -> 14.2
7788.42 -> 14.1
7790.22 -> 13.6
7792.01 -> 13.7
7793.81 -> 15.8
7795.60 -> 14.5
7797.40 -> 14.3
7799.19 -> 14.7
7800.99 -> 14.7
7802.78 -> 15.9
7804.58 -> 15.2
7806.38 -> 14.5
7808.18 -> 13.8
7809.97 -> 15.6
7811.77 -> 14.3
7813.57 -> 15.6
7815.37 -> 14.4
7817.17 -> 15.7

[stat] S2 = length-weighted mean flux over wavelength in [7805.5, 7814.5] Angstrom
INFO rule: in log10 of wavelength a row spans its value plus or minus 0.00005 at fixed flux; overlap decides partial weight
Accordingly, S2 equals 14.8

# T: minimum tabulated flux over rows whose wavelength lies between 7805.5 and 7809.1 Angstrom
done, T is 13.8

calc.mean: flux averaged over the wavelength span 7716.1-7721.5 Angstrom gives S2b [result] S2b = 13.1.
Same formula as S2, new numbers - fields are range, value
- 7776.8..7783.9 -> 13.8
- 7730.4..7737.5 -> 14.7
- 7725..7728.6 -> 15.2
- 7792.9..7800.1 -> 14.8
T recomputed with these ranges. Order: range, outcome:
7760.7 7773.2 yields 13.9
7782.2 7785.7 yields 13.5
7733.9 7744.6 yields 13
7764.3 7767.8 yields 14.8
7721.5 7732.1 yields 12.9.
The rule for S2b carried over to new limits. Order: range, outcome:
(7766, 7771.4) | 14.7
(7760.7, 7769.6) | 14.9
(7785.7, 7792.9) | 13.9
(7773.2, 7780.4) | 14.4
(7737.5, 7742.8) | 14.2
